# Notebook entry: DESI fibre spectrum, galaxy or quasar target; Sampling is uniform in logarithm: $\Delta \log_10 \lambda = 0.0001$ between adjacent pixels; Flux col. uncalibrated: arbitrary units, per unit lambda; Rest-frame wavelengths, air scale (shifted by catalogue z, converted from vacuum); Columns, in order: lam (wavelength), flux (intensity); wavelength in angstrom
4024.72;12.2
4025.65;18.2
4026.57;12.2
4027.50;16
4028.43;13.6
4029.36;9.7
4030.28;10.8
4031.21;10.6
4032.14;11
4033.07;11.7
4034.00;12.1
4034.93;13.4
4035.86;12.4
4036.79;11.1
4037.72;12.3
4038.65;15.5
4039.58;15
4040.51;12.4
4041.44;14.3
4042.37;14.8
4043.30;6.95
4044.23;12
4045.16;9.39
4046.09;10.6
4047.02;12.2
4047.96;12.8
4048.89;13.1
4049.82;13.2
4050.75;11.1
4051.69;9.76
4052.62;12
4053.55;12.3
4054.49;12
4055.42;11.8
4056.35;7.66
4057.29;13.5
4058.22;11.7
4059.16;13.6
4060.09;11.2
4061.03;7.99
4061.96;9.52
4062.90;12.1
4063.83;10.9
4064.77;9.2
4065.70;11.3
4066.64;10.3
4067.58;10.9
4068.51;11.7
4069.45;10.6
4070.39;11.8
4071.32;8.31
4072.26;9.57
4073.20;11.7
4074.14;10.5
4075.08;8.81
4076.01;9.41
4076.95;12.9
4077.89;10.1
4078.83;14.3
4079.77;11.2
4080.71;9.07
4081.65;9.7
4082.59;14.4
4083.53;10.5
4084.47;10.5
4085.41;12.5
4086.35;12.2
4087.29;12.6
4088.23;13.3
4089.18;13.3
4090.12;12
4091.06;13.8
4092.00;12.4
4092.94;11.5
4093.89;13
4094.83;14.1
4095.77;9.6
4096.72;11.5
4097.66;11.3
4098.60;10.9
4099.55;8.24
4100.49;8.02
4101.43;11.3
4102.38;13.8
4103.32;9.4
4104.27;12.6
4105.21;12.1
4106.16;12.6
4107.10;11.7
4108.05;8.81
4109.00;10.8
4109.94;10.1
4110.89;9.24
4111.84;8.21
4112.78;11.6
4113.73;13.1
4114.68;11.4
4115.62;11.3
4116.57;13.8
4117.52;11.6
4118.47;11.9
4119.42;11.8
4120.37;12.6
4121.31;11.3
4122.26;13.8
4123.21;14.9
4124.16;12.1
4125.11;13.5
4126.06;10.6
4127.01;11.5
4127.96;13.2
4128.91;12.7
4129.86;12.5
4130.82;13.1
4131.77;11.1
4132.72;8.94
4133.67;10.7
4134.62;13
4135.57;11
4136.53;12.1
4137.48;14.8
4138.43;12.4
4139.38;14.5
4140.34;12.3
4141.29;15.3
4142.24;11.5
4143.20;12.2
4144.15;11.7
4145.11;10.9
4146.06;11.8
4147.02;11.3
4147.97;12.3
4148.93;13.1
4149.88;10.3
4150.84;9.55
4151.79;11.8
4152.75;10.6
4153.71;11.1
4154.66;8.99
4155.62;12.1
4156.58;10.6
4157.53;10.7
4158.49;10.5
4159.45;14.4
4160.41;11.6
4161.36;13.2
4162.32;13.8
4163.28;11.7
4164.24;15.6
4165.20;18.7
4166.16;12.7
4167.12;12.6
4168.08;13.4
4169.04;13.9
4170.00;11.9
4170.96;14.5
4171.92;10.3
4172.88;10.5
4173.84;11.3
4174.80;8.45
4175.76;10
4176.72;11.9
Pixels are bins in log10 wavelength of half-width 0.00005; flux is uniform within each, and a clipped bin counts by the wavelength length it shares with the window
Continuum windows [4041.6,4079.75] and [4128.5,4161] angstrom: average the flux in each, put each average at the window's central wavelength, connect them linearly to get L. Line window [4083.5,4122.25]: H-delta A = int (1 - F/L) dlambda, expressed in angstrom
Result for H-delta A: -0.3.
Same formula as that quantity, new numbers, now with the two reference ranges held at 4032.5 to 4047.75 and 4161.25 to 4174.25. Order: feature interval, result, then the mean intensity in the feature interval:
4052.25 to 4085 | 4.0 angstrom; 10.9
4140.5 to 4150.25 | 0.7 angstrom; 12.1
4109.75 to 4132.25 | 1.5 angstrom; 12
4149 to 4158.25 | 1.6 angstrom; 10.7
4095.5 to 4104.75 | 1.4 angstrom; 10.7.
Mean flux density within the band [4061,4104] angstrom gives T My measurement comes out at 11.2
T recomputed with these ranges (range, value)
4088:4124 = 11.6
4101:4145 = 12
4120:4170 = 12.3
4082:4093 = 12.4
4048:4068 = 11.2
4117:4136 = 12.1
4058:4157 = 11.5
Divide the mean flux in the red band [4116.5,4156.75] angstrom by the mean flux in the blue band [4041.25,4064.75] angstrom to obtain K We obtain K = 1.06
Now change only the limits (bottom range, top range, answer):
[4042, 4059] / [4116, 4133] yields 1.07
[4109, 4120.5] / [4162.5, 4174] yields 1.16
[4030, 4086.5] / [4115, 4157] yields 1.05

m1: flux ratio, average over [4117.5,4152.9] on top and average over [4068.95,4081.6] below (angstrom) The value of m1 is 1.1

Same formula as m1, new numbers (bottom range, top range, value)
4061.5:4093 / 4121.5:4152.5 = 1.08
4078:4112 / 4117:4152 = 1.06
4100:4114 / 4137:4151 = 1.14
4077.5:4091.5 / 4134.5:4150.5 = 1.03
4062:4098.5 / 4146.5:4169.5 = 1.08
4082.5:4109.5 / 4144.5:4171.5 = 1.05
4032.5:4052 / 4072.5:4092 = 0.95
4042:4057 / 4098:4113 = 0.93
